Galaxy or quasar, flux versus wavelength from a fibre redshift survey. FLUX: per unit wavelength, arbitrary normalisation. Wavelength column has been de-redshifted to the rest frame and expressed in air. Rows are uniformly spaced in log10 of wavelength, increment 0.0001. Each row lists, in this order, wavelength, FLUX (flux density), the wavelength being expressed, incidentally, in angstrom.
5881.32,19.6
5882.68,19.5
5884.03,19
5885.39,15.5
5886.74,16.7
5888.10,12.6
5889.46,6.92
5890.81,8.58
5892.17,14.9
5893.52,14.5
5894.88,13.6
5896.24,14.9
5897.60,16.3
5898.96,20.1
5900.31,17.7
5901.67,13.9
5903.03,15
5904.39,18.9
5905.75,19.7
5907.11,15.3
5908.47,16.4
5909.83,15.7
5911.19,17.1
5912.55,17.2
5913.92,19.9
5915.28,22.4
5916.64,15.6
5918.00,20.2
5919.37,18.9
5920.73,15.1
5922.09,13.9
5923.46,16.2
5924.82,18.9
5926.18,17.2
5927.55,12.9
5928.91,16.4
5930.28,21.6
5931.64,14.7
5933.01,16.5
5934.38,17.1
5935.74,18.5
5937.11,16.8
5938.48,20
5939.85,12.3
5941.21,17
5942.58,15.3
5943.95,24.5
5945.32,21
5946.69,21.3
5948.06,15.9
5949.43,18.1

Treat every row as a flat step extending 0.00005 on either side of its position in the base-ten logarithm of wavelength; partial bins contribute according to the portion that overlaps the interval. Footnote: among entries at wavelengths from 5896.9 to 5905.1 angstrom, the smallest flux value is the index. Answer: 13.9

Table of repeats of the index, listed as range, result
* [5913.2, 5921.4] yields 15.1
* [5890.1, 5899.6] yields 8.58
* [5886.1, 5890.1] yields 6.92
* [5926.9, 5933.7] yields 12.9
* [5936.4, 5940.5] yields 12.3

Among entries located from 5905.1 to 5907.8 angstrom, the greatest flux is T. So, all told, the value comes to 19.7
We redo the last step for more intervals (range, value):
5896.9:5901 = 20.1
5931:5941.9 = 20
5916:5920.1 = 20.2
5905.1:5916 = 22.4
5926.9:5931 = 21.6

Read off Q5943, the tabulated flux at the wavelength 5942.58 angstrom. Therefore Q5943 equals 15.3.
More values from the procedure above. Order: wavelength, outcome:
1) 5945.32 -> 21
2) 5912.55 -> 17.2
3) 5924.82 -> 18.9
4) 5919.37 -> 18.9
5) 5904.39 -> 18.9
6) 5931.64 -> 14.7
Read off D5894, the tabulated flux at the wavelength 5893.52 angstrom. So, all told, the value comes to 14.5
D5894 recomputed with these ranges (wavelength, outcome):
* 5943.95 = 24.5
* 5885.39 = 15.5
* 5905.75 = 19.7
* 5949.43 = 18.1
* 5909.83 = 15.7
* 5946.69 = 21.3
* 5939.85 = 12.3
